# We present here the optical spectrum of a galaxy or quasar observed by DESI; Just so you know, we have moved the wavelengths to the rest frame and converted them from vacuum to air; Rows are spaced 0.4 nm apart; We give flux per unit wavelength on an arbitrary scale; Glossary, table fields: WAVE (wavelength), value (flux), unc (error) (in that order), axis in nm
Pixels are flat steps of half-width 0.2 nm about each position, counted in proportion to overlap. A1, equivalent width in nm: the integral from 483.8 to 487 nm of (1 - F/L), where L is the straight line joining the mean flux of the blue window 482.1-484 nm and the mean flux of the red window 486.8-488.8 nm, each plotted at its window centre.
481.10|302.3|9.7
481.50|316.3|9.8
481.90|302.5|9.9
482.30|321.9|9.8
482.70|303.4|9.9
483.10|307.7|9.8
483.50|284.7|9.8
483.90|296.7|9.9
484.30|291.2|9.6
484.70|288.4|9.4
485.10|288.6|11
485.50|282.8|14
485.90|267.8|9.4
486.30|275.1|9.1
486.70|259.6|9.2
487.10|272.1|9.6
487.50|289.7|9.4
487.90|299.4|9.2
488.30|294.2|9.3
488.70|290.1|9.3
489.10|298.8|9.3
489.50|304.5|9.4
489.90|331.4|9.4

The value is 0.163 nm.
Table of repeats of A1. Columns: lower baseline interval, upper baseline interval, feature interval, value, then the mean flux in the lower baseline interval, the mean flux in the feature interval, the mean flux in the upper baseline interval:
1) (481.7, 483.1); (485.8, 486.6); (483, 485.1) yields 0.00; 309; 293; 270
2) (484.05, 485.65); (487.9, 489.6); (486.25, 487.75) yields 0.09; 288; 275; 297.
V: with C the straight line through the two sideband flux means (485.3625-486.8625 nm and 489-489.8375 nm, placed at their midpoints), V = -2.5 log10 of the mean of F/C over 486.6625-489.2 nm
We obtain 0.01 mag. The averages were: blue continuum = 271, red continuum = 307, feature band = 287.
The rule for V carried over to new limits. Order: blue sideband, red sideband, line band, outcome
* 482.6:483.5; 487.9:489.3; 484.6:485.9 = 0.06 mag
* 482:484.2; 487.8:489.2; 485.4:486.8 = 0.10 mag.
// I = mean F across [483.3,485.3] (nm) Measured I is 290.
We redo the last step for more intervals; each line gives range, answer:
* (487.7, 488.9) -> 295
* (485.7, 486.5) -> 271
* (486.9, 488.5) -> 289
